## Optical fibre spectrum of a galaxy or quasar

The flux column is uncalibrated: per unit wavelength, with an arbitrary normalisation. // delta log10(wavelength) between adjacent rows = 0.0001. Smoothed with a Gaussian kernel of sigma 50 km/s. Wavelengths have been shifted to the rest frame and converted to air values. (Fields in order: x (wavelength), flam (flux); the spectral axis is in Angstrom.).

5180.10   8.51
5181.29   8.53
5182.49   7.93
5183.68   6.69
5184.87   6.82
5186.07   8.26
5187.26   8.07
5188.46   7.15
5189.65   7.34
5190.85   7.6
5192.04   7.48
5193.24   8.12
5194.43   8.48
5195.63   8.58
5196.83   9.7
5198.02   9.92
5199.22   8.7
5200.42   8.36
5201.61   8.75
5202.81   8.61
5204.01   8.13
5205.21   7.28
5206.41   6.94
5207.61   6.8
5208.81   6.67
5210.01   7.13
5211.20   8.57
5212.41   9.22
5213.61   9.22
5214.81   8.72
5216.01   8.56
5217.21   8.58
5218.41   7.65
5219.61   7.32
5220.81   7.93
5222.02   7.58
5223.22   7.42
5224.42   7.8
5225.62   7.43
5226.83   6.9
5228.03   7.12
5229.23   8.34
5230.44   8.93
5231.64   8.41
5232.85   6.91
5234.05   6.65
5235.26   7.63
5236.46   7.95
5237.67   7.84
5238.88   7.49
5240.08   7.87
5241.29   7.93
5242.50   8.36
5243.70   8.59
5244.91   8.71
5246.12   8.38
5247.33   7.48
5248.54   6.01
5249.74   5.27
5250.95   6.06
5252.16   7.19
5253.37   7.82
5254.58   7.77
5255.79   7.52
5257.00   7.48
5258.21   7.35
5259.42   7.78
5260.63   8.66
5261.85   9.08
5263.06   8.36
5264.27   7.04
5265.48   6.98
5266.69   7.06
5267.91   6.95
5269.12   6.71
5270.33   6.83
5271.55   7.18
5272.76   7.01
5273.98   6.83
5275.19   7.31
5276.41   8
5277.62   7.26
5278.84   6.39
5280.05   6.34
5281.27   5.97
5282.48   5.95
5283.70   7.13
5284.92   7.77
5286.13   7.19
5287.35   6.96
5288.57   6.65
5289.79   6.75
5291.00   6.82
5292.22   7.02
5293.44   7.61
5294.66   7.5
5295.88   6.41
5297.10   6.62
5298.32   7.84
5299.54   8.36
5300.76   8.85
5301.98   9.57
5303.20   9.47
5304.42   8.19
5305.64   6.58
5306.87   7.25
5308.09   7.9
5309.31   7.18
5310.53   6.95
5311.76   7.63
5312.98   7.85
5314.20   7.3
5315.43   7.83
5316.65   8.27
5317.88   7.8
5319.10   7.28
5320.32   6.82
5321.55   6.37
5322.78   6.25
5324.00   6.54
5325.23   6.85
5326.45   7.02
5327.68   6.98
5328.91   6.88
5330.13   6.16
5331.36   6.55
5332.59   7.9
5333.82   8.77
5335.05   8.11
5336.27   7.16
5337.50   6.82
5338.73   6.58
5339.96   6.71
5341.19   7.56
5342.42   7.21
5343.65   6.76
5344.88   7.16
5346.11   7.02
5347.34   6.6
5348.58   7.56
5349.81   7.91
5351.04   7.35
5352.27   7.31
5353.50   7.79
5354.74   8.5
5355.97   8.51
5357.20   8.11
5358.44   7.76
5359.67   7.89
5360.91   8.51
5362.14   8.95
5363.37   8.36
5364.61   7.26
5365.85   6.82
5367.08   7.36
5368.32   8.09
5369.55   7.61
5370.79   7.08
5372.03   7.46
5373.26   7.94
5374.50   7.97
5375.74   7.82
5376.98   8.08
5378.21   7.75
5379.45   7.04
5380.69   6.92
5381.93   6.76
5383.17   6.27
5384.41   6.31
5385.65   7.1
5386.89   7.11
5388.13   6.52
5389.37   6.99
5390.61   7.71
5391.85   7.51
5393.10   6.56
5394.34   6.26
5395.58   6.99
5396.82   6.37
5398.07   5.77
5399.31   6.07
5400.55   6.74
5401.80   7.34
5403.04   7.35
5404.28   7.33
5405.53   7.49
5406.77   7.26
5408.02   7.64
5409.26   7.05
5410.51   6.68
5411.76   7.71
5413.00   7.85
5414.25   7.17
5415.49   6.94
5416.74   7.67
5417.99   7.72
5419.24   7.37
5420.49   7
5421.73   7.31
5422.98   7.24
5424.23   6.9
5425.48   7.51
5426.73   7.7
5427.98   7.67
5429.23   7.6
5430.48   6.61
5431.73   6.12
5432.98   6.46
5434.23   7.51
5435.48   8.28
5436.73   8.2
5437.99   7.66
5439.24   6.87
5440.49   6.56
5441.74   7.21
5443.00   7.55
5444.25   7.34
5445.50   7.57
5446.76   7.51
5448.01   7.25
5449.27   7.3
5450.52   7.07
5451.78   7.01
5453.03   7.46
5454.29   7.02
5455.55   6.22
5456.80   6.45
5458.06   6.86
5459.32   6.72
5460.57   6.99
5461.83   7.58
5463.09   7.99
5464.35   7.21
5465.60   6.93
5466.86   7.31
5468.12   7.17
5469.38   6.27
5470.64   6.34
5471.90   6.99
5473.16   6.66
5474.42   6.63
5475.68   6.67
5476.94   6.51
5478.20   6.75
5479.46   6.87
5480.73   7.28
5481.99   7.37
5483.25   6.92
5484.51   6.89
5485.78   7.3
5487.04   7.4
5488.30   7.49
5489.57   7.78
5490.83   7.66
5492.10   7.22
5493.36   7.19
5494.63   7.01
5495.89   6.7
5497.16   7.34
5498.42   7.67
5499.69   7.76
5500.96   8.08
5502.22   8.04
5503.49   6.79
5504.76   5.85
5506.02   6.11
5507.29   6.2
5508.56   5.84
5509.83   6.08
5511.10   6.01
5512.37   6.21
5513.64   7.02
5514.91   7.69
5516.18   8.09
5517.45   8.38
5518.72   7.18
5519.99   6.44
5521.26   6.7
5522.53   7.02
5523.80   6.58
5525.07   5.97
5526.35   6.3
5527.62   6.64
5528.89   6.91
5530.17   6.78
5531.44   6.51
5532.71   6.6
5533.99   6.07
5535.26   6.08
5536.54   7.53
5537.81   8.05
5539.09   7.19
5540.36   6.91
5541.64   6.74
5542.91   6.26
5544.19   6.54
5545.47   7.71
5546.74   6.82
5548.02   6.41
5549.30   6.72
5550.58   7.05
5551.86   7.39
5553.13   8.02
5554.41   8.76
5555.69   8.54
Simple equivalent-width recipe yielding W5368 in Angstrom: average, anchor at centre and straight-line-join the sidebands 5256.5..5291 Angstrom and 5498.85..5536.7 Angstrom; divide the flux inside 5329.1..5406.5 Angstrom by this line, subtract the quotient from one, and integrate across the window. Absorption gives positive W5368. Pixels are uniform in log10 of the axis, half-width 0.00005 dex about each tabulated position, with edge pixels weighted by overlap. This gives -3.19 Angstrom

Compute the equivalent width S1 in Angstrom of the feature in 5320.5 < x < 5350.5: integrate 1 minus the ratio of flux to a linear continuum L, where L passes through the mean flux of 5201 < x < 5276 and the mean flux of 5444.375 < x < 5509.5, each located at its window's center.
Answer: 1.4 Angstrom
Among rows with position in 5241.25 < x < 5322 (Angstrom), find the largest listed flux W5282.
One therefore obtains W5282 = 9.57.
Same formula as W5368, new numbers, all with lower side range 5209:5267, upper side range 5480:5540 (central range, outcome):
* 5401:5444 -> -0.50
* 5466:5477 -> 0.53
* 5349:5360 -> -0.71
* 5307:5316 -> 0.04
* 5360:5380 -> -1.05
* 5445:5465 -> -0.01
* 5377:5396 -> 0.96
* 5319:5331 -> 1.30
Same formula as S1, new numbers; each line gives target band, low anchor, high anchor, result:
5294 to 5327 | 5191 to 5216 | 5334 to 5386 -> 1.0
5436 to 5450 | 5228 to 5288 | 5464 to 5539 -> -0.6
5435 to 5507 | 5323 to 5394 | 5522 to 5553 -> -1.3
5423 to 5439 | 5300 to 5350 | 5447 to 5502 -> -0.3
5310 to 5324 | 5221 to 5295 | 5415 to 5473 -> 0.1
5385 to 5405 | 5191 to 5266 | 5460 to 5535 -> 1.2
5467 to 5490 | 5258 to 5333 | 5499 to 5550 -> -0.2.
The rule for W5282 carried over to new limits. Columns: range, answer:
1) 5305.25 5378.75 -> 8.95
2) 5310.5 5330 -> 8.27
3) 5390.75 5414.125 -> 7.85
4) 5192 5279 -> 9.92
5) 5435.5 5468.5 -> 8.2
